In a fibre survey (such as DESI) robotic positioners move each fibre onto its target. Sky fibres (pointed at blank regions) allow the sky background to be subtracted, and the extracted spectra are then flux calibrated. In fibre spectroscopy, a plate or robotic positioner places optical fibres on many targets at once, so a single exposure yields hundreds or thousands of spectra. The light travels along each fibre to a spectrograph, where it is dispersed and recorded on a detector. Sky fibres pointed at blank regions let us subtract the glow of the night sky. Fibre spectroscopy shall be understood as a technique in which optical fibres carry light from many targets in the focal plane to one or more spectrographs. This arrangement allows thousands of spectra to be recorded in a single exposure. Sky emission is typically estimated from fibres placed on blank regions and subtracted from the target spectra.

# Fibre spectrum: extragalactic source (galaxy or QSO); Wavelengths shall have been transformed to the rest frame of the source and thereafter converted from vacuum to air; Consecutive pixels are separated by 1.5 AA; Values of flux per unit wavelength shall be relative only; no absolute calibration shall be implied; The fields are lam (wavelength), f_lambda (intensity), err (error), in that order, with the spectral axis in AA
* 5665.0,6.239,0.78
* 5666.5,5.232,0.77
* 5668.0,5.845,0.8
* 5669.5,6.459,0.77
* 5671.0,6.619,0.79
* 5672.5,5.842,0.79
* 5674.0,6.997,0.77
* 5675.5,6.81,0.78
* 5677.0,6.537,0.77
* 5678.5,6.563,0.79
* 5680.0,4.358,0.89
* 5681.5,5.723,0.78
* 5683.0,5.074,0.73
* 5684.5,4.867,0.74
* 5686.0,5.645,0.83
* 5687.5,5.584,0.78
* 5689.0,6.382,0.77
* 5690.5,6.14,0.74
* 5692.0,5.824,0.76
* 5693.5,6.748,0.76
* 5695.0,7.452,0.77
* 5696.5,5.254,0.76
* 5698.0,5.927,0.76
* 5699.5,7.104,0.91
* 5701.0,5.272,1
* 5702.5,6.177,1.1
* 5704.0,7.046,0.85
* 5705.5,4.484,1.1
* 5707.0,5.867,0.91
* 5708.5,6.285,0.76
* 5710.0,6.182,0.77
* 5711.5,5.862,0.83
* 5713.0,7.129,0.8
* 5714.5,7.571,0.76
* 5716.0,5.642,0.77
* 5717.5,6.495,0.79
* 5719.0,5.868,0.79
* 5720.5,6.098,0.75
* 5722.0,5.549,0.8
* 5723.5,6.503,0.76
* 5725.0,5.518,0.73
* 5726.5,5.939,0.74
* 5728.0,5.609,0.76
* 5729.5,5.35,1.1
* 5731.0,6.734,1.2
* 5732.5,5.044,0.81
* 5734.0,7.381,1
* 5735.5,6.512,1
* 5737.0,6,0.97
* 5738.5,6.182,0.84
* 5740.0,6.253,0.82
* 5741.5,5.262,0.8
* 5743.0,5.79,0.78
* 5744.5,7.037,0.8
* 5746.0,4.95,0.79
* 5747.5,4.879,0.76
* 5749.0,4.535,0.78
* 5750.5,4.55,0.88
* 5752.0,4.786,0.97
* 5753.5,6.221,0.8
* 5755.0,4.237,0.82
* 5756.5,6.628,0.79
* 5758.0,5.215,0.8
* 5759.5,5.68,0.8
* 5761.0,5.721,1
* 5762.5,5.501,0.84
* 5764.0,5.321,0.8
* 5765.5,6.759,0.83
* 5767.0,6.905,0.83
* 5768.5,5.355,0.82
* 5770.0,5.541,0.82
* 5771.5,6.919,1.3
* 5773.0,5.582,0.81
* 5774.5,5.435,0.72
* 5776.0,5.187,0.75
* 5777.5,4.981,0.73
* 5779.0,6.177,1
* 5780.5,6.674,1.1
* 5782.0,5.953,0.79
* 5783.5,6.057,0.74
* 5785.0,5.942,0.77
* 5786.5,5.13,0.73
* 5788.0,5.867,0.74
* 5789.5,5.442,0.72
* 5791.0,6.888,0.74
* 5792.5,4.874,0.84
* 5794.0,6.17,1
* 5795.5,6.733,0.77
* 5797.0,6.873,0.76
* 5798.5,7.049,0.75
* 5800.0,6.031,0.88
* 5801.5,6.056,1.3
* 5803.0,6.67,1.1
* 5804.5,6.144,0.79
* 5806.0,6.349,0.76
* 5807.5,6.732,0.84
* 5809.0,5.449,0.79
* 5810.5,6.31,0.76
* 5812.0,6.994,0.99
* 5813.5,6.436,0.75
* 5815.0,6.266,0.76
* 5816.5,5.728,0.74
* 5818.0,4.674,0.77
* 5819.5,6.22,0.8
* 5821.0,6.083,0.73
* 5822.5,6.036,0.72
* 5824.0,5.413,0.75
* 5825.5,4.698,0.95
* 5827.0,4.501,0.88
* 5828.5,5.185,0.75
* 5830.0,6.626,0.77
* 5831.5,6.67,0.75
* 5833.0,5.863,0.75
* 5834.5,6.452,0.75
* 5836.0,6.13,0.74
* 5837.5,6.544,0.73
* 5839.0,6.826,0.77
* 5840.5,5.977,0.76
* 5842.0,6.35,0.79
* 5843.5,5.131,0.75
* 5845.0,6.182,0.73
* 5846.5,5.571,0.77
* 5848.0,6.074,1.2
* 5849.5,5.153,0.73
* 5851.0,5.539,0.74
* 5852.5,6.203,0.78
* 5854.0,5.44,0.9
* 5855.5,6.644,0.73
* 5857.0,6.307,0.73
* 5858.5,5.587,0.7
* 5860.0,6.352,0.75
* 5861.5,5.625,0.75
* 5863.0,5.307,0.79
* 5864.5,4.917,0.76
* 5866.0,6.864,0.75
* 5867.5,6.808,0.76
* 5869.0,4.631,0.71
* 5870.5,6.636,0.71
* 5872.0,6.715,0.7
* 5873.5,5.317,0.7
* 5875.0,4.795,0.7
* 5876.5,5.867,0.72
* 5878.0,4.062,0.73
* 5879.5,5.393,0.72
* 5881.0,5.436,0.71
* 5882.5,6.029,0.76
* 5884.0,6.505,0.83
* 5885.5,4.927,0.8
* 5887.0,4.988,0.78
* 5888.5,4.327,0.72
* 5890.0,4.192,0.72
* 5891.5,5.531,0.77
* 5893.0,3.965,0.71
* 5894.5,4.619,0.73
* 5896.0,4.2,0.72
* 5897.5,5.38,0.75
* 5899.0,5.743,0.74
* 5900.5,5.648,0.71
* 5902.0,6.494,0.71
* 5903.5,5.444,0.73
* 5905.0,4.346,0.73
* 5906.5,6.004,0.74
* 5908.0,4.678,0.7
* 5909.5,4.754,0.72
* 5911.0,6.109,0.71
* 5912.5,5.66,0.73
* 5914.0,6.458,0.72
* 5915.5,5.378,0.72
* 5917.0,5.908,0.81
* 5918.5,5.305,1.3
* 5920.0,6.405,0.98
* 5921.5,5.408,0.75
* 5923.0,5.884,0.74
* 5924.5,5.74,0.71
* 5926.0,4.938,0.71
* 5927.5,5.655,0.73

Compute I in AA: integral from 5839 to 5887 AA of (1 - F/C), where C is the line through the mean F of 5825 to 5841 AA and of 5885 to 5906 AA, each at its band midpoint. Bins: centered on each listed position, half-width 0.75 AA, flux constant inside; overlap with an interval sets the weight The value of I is -2.2 AA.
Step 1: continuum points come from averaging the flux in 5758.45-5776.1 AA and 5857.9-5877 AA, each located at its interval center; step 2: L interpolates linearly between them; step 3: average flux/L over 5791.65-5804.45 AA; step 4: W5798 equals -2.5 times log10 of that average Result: -0.09 mag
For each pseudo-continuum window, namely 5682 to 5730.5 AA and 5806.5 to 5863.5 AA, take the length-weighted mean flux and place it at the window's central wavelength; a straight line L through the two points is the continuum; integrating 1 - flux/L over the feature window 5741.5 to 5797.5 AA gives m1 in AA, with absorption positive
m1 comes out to 2.3 AA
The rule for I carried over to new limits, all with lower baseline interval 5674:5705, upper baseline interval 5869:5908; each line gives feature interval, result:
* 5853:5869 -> -1.6 AA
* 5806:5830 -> -1.2 AA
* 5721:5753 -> 0.6 AA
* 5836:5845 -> -1.2 AA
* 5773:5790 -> -0.1 AA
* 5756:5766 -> 0.0 AA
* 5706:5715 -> -0.7 AA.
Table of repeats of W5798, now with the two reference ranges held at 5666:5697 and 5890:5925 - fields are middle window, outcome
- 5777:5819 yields -0.07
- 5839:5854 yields -0.05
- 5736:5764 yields 0.06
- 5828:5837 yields -0.11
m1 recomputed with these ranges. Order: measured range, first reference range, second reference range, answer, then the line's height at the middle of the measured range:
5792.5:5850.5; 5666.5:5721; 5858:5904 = -4.2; 5.64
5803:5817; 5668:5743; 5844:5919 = -1.4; 5.74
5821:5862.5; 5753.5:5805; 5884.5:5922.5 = -2.1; 5.61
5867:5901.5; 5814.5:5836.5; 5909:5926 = 2.6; 5.73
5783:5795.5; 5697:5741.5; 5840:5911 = 0.0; 5.84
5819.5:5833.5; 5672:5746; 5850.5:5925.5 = 0.0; 5.71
